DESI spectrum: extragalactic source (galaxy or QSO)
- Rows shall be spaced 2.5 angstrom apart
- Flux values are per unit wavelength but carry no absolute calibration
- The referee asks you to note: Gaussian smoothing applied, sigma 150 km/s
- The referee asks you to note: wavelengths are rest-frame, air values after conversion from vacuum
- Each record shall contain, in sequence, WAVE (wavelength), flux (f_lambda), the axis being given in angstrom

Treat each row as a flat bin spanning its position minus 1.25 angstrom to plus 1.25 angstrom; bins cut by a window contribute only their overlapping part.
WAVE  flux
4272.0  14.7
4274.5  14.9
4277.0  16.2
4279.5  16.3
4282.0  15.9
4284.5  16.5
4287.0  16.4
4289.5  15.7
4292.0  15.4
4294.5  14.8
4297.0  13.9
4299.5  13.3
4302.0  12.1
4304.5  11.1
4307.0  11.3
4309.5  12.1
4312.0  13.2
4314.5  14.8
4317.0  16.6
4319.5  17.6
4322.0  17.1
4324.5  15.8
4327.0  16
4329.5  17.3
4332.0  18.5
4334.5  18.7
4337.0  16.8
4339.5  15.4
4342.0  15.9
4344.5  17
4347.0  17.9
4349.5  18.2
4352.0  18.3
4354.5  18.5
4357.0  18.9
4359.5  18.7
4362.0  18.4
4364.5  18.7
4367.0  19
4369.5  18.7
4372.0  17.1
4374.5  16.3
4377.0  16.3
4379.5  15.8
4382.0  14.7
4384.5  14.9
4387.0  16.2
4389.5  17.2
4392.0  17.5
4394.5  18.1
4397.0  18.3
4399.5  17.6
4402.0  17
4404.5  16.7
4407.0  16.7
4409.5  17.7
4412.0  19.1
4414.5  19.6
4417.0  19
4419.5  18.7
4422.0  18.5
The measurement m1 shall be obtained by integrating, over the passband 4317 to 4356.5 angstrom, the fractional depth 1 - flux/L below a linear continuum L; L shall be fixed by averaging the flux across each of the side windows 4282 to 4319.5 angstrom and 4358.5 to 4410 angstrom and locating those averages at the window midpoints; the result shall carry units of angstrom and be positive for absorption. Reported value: -4.4 angstrom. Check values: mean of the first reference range 14.3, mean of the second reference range 17.2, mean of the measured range 17.3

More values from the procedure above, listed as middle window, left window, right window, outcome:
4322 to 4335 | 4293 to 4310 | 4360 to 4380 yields -2.2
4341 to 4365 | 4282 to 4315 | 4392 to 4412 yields -3.3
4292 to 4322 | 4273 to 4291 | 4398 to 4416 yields 4.4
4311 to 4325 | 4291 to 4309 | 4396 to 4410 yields -2.1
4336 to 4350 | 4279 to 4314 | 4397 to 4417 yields -1.0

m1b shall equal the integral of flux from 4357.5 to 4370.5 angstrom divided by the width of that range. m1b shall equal 18.7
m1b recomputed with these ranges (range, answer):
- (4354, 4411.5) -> 17.4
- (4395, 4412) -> 17.5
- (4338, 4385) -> 17.3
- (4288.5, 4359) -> 15.8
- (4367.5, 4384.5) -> 16.5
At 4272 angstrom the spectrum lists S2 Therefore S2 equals 14.7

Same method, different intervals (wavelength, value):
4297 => 13.9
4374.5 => 16.3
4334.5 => 18.7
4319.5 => 17.6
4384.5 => 14.9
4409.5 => 17.7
